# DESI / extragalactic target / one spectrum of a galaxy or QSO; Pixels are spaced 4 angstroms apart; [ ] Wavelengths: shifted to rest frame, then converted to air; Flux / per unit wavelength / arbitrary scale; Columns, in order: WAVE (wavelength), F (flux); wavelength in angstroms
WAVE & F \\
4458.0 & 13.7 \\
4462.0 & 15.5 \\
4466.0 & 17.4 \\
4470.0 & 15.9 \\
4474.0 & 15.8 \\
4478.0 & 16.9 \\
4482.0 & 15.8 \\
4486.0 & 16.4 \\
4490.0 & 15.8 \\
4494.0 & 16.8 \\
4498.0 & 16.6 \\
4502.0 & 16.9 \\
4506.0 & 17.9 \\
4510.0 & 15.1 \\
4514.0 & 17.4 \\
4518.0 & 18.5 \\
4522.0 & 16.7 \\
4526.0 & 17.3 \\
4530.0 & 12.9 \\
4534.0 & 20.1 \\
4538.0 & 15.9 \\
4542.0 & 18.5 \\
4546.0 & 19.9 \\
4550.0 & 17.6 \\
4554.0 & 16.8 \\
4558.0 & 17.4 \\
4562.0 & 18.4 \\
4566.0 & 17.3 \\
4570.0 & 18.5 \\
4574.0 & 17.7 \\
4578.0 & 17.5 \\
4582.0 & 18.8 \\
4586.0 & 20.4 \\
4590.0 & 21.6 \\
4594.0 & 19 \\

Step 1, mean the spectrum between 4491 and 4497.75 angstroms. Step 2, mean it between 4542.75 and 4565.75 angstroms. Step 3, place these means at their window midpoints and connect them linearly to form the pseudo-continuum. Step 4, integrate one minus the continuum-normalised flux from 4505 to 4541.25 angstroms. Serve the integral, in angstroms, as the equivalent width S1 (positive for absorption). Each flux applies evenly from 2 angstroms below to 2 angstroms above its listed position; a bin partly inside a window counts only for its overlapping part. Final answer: 0.8 angstroms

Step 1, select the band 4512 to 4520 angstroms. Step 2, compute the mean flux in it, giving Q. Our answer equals 17.9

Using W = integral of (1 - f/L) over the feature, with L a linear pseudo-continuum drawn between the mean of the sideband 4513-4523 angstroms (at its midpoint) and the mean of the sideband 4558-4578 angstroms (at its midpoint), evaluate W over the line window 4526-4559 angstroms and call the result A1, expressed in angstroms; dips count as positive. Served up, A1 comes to 0.7 angstroms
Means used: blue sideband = 17.6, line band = 17.4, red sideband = 17.9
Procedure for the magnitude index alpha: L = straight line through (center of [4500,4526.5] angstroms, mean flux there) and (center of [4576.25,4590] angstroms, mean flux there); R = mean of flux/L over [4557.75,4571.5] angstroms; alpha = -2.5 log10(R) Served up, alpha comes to 0.05 mag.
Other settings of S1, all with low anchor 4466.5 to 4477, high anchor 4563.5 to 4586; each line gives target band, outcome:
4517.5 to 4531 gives 0.65 angstroms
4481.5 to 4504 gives 0.22 angstroms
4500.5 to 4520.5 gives -0.26 angstroms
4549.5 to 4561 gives 0.31 angstroms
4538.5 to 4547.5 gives -0.53 angstroms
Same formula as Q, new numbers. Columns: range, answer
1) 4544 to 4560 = 17.9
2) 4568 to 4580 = 17.9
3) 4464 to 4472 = 16.6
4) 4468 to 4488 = 16.2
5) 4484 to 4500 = 16.4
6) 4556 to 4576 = 17.9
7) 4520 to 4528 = 17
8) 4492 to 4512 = 16.7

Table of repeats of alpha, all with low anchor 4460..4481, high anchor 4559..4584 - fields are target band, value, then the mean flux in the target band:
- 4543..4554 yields -0.05 mag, 18.4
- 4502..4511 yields 0.01 mag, 16.7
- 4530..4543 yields 0.00 mag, 17.3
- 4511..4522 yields -0.02 mag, 17.5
